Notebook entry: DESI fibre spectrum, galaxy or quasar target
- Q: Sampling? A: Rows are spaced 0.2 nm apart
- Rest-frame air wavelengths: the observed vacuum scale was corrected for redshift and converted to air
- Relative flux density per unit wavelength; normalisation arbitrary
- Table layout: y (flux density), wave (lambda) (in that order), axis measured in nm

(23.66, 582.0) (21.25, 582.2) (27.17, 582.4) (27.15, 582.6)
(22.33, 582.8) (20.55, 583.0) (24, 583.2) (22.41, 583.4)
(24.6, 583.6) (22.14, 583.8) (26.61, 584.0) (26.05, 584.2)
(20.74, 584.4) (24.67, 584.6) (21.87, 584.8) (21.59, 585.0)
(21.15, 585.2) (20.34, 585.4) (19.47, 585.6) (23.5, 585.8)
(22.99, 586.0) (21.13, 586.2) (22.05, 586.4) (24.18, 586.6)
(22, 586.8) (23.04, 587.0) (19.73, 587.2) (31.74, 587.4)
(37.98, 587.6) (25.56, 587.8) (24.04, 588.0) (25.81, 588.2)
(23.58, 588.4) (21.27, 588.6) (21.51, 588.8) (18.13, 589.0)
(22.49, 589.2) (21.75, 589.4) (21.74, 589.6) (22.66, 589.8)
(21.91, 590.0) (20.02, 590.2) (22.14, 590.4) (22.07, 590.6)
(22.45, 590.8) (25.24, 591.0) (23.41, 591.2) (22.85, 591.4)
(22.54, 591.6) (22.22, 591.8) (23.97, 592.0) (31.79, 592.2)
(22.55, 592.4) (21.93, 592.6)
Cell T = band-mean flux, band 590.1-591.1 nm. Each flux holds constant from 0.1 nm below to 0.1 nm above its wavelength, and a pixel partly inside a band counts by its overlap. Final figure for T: 22.4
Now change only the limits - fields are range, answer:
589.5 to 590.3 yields 21.6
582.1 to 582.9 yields 24.5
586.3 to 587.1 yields 22.8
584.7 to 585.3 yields 21.5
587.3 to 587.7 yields 34.9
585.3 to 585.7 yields 19.9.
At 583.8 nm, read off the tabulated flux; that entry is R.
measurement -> 22.14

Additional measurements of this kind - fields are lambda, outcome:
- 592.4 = 22.55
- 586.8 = 22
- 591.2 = 23.41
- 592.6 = 21.93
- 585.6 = 19.47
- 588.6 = 21.27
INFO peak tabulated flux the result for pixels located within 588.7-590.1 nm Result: 22.66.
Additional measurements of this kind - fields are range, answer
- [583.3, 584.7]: 26.61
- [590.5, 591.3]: 25.24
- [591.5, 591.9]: 22.54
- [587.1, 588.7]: 37.98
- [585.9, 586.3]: 22.99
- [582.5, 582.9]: 27.15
